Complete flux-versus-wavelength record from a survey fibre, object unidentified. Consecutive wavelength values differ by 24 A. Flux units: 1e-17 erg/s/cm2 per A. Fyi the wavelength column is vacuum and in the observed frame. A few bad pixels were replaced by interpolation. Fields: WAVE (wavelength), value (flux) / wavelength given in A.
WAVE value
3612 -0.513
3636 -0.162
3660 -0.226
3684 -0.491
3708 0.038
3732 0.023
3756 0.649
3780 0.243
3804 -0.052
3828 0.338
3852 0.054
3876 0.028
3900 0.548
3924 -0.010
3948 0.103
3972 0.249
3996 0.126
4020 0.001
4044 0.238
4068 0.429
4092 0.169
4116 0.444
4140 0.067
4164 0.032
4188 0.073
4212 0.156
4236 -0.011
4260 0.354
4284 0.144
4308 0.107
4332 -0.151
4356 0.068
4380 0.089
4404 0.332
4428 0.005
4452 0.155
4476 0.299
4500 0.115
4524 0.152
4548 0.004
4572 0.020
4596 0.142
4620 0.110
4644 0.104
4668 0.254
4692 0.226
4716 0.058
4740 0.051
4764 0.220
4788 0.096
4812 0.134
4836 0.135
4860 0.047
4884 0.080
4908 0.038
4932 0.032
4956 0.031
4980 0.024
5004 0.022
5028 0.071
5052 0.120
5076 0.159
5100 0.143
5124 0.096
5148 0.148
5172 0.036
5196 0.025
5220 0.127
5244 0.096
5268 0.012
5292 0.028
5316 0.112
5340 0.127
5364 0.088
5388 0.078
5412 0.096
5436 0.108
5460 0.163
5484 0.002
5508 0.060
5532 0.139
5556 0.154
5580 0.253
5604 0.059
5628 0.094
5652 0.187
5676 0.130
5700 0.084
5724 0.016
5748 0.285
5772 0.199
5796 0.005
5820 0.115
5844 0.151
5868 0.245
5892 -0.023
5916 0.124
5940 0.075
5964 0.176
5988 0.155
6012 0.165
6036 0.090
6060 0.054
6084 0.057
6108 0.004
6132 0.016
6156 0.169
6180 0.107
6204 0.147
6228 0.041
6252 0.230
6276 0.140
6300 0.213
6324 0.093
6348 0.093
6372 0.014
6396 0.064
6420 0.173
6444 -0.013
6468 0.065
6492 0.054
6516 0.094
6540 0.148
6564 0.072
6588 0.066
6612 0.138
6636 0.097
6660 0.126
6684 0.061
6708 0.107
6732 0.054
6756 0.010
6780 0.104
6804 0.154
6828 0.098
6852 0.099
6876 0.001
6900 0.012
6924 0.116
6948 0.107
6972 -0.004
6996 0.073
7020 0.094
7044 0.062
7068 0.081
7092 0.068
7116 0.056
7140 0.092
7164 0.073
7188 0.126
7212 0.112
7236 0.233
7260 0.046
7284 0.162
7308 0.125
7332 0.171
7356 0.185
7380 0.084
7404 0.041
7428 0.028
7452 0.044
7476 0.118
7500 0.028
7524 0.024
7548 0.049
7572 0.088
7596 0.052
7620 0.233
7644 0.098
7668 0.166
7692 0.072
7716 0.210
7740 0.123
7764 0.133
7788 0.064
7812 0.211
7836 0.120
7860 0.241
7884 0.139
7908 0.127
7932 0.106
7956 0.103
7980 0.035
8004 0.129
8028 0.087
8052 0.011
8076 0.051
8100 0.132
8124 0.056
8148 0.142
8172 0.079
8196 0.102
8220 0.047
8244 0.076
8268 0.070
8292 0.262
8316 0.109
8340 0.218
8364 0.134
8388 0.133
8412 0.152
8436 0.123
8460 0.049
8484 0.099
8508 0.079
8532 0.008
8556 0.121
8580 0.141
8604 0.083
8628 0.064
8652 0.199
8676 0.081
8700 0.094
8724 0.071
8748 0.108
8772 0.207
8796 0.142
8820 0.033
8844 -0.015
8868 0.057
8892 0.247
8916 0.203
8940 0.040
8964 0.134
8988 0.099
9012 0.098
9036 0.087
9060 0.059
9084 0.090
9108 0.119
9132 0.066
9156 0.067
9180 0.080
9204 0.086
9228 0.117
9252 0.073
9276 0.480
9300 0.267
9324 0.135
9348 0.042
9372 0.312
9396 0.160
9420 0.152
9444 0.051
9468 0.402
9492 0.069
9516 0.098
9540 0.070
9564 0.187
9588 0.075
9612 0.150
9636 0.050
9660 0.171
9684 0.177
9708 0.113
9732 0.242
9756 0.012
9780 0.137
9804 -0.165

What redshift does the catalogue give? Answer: 1.489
